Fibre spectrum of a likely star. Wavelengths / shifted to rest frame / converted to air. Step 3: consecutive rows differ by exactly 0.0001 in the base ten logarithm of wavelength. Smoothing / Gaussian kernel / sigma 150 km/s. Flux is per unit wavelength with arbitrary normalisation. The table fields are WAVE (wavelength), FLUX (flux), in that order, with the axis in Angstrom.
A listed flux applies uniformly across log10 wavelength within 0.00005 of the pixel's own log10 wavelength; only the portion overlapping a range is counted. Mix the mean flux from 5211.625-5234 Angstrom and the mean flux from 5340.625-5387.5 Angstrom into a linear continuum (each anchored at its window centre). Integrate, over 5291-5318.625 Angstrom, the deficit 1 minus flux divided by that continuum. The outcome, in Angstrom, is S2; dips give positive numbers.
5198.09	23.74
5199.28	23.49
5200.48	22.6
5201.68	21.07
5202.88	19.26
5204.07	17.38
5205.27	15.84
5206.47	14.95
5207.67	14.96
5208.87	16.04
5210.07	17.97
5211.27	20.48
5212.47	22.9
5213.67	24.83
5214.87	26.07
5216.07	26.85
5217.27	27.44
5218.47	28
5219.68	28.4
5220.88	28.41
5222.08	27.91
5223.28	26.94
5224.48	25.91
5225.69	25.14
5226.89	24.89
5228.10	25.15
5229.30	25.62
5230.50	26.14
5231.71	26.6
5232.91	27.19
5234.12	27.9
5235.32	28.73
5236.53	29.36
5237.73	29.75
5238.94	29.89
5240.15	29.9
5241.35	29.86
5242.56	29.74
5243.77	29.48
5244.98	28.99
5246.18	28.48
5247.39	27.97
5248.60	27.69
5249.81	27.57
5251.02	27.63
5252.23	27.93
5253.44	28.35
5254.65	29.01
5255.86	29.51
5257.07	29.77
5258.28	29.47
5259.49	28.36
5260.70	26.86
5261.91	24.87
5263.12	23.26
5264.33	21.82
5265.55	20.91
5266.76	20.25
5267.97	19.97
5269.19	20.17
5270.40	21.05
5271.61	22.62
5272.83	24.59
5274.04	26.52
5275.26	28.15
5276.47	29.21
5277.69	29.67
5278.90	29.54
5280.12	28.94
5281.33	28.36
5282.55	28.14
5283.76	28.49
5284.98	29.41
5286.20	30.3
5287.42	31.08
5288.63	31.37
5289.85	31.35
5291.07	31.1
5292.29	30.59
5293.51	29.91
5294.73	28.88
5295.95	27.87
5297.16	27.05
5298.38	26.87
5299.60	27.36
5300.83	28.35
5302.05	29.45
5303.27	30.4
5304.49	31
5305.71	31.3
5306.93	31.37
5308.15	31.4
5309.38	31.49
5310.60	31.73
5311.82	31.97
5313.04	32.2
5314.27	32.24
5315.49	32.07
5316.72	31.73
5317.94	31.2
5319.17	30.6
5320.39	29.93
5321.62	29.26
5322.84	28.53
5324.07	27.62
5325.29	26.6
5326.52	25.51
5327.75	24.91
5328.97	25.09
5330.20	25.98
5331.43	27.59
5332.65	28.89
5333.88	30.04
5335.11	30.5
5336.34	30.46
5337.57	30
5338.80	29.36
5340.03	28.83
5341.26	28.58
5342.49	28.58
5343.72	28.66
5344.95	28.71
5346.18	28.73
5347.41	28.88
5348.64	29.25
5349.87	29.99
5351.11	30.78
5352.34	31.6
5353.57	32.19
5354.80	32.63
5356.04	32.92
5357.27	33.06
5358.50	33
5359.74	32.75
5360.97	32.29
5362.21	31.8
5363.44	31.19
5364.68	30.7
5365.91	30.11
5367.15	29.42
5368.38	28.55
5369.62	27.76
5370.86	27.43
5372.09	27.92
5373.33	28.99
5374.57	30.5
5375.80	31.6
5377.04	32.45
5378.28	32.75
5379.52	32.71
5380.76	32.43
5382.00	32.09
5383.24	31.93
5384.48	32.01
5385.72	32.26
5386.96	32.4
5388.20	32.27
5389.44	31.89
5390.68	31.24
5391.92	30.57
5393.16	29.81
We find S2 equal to -1.3 Angstrom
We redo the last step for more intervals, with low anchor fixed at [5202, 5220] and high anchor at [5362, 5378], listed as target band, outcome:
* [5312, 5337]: -1.53 Angstrom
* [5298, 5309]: -1.46 Angstrom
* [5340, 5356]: -0.68 Angstrom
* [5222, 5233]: -1.89 Angstrom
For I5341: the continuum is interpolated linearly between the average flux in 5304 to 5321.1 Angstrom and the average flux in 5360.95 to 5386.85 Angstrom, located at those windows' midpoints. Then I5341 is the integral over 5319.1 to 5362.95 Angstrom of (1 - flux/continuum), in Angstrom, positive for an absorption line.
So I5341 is 2.2 Angstrom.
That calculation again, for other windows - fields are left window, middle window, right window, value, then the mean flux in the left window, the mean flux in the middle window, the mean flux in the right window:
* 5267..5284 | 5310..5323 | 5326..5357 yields -1.47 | 25.9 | 31.1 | 29.2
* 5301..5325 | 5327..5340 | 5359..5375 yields 0.92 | 30.7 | 28.3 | 30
